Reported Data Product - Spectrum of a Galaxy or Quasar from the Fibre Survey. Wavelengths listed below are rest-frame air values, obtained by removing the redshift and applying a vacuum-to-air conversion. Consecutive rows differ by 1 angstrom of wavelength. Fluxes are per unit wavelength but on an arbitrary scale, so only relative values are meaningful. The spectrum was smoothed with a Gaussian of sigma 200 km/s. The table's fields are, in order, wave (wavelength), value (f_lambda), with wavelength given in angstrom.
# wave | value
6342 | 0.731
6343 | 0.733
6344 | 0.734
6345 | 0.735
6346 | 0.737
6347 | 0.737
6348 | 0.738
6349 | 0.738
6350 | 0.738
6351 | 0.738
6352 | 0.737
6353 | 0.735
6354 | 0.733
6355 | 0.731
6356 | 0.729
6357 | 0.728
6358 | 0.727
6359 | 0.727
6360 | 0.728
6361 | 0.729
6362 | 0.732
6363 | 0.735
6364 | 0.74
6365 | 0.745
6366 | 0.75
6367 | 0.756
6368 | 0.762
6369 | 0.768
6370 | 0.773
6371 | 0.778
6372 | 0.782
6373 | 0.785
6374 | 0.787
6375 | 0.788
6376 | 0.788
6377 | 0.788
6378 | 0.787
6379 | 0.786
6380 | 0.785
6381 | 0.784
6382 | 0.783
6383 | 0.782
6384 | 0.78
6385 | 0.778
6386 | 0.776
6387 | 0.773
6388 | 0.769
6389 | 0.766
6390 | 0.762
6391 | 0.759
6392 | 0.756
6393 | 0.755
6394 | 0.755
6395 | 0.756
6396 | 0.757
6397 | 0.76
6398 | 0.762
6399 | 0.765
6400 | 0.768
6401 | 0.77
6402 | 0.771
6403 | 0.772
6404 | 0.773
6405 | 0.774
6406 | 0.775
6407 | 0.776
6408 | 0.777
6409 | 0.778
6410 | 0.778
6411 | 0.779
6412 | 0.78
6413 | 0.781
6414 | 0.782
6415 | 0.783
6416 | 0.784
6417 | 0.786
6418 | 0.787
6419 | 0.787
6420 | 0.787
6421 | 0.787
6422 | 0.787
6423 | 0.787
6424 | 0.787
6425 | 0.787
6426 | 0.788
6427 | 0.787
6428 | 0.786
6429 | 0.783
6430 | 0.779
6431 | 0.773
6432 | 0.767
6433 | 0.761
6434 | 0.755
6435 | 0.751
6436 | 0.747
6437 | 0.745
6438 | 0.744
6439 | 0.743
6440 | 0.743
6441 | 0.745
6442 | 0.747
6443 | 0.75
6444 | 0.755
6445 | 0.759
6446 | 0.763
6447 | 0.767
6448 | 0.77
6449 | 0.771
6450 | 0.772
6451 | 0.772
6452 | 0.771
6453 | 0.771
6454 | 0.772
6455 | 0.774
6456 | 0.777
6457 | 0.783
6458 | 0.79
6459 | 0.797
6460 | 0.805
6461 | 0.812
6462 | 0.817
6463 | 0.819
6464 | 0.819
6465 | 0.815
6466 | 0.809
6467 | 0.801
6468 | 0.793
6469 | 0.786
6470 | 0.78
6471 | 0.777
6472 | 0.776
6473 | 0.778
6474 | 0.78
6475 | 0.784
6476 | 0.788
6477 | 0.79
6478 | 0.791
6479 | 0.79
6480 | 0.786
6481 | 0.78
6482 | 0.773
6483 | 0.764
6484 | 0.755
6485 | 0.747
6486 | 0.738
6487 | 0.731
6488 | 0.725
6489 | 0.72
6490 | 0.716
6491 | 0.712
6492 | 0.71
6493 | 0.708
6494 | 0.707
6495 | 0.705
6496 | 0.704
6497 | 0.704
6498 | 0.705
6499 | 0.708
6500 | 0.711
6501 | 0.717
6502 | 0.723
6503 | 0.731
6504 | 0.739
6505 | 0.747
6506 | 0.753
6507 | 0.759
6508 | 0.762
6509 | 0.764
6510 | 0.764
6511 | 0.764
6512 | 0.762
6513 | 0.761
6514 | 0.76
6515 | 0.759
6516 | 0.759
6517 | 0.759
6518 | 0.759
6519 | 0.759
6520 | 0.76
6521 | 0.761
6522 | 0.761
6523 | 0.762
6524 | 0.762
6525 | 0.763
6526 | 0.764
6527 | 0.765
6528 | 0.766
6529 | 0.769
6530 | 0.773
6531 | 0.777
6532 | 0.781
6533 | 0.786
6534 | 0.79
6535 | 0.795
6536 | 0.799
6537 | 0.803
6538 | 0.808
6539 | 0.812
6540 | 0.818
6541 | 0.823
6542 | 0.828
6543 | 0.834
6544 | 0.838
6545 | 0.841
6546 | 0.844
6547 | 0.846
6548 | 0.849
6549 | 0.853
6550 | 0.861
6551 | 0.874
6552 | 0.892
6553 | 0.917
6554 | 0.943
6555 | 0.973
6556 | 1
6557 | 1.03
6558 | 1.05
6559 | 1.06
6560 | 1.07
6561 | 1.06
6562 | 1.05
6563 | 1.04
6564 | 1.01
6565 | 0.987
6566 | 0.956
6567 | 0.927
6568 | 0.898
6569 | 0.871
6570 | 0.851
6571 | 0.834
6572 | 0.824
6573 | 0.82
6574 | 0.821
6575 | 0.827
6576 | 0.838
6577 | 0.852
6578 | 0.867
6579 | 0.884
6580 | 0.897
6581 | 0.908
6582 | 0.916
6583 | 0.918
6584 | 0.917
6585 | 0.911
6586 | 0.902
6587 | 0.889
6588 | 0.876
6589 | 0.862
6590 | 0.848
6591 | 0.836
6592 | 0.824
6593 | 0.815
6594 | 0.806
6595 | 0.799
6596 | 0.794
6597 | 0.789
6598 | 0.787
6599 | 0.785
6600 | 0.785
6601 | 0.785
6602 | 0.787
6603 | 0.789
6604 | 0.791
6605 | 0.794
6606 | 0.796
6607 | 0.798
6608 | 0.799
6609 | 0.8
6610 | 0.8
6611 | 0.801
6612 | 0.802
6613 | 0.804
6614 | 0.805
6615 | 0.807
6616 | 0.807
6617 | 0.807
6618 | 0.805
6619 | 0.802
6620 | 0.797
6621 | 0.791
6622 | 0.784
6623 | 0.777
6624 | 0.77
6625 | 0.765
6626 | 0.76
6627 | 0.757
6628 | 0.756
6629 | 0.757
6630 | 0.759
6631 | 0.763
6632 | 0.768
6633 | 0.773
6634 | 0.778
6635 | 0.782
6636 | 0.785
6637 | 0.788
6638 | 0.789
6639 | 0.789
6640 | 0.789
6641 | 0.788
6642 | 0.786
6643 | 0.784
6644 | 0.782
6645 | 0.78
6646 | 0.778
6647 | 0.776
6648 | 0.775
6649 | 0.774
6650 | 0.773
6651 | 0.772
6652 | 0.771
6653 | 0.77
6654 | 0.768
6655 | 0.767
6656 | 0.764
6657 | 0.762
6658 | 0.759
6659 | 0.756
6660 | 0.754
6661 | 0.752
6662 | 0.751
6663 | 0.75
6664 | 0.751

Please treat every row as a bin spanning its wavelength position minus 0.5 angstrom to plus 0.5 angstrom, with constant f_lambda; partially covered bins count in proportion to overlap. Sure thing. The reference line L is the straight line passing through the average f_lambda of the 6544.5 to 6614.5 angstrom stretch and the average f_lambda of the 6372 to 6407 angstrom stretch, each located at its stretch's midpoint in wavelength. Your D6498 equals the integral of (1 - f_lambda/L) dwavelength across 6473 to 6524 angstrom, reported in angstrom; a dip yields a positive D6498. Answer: 5.1 angstrom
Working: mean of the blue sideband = 0.773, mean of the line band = 0.748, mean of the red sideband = 0.873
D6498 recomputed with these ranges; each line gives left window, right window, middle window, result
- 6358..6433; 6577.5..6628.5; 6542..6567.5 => -4.2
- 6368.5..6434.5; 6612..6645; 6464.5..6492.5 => 0.4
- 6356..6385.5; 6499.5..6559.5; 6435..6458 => 0.7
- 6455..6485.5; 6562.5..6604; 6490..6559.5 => 2.5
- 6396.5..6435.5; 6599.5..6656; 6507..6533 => 0.5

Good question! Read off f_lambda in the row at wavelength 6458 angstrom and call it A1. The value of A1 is 0.79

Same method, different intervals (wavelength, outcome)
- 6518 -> 0.759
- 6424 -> 0.787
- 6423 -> 0.787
